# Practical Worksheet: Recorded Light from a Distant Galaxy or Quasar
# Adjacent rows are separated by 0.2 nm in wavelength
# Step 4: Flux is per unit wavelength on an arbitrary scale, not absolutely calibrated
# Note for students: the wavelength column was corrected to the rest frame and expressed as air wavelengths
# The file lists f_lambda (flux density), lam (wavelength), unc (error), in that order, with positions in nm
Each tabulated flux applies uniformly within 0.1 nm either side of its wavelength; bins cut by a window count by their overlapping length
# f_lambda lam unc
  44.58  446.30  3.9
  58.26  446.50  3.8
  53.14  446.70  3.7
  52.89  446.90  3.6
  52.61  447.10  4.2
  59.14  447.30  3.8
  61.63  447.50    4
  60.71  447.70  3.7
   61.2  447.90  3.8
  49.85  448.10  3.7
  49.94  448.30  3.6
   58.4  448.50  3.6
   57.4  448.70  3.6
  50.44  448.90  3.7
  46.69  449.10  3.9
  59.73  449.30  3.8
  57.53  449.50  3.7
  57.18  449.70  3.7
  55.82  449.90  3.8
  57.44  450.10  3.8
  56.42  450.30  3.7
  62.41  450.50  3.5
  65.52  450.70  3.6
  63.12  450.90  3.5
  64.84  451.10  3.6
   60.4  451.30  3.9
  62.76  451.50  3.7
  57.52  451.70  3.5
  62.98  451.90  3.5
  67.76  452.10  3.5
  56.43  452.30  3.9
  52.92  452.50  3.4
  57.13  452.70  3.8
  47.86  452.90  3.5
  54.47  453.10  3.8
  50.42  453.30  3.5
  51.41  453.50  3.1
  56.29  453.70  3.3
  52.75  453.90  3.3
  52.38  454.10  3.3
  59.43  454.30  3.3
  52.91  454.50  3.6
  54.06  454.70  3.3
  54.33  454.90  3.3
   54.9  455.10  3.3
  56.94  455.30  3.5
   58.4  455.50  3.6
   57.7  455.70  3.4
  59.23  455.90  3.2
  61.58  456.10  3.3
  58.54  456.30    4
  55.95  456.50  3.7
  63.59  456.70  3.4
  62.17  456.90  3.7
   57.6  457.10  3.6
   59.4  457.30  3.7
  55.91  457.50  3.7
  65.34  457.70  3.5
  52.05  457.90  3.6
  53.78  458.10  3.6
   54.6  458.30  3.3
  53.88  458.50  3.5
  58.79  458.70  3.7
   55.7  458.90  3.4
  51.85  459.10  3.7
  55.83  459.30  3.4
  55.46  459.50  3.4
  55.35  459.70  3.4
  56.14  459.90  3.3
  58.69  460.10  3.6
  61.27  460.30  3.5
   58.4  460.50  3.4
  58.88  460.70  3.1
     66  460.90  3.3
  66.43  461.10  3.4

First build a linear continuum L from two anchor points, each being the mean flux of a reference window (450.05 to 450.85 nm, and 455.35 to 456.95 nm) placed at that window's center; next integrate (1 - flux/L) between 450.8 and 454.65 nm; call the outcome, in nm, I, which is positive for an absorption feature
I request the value 0.21 nm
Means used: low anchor 60.8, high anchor 59.5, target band 57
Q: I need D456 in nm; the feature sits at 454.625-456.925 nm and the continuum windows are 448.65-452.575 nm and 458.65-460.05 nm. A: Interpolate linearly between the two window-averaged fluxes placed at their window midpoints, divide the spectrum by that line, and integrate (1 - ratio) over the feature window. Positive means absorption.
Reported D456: -0.05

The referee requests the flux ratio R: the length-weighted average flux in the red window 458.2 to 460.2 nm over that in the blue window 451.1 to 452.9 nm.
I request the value 0.9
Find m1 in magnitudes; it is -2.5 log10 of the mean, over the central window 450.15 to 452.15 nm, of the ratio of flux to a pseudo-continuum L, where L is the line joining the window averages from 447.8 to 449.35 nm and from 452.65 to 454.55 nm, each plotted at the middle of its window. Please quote -0.158 mag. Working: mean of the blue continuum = 54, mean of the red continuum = 53.4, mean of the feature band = 62.1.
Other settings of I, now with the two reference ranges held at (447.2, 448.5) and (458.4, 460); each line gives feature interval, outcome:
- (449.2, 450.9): -0.07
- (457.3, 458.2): -0.02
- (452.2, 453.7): 0.09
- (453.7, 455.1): 0.04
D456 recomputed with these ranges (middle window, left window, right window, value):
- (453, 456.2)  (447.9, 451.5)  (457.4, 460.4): 0.080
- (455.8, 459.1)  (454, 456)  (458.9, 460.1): -0.129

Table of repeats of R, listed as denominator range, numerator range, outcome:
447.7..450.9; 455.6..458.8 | 1.02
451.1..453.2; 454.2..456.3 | 0.98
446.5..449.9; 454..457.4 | 1.04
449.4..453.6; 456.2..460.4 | 0.98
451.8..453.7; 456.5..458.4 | 1.04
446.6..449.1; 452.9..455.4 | 0.98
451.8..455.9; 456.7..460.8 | 1.03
